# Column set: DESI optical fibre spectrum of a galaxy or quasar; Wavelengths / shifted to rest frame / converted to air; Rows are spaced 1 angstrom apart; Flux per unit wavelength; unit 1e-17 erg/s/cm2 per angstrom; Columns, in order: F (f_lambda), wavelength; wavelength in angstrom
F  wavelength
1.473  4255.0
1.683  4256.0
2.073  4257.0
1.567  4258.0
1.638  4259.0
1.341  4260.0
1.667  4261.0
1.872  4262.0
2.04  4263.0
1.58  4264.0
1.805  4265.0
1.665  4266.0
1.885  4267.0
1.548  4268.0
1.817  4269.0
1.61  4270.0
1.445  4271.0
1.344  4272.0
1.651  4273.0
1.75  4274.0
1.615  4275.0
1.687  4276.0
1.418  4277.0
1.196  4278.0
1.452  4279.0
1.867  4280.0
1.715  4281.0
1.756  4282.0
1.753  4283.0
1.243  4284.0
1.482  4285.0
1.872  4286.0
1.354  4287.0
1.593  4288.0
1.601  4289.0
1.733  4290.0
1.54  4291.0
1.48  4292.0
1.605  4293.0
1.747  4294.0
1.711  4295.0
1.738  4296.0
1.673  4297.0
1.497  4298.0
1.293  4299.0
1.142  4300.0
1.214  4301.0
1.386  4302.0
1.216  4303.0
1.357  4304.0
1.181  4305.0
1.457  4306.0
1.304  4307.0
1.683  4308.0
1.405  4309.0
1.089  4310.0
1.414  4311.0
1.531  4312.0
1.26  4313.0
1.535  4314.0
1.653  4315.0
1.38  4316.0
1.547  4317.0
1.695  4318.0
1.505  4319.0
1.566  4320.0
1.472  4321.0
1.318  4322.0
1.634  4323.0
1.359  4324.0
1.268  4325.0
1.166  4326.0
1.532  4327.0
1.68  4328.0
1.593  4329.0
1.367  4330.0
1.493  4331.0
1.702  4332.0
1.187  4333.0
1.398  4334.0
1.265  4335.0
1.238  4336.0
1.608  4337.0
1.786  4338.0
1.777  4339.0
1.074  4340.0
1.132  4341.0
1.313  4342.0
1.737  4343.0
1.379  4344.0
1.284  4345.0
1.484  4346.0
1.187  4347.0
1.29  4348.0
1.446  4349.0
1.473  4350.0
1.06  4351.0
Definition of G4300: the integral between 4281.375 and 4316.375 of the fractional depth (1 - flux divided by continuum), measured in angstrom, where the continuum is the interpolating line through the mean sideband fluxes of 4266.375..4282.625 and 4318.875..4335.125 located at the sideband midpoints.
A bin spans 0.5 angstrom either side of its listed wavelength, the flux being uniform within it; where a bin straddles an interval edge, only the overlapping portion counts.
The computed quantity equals 1.2 angstrom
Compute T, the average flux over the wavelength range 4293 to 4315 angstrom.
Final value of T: 1.43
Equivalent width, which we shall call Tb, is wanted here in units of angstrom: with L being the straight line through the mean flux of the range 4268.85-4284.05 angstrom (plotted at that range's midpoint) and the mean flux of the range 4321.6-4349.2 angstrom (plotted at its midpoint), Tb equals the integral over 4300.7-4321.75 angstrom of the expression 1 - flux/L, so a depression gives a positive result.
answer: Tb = 0.9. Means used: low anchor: 1.59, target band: 1.42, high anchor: 1.42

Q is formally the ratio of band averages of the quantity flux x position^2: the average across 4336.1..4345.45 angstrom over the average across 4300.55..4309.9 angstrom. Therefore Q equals 1.09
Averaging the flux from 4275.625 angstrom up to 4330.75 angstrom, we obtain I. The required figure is 1.49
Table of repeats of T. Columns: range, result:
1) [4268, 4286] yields 1.58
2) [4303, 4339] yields 1.45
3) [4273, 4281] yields 1.58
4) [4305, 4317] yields 1.42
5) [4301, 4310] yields 1.35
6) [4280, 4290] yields 1.62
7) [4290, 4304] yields 1.48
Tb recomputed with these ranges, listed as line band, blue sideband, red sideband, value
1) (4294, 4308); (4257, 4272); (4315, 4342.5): 1.2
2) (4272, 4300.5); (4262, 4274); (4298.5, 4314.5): -1.0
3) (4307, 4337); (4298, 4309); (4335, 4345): -1.4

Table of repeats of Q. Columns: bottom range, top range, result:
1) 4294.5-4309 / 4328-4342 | 1.03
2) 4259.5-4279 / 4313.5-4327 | 0.93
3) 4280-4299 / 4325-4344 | 0.91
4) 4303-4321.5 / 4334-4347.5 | 0.99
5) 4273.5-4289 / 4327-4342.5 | 0.93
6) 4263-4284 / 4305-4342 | 0.91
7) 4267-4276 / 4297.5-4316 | 0.86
